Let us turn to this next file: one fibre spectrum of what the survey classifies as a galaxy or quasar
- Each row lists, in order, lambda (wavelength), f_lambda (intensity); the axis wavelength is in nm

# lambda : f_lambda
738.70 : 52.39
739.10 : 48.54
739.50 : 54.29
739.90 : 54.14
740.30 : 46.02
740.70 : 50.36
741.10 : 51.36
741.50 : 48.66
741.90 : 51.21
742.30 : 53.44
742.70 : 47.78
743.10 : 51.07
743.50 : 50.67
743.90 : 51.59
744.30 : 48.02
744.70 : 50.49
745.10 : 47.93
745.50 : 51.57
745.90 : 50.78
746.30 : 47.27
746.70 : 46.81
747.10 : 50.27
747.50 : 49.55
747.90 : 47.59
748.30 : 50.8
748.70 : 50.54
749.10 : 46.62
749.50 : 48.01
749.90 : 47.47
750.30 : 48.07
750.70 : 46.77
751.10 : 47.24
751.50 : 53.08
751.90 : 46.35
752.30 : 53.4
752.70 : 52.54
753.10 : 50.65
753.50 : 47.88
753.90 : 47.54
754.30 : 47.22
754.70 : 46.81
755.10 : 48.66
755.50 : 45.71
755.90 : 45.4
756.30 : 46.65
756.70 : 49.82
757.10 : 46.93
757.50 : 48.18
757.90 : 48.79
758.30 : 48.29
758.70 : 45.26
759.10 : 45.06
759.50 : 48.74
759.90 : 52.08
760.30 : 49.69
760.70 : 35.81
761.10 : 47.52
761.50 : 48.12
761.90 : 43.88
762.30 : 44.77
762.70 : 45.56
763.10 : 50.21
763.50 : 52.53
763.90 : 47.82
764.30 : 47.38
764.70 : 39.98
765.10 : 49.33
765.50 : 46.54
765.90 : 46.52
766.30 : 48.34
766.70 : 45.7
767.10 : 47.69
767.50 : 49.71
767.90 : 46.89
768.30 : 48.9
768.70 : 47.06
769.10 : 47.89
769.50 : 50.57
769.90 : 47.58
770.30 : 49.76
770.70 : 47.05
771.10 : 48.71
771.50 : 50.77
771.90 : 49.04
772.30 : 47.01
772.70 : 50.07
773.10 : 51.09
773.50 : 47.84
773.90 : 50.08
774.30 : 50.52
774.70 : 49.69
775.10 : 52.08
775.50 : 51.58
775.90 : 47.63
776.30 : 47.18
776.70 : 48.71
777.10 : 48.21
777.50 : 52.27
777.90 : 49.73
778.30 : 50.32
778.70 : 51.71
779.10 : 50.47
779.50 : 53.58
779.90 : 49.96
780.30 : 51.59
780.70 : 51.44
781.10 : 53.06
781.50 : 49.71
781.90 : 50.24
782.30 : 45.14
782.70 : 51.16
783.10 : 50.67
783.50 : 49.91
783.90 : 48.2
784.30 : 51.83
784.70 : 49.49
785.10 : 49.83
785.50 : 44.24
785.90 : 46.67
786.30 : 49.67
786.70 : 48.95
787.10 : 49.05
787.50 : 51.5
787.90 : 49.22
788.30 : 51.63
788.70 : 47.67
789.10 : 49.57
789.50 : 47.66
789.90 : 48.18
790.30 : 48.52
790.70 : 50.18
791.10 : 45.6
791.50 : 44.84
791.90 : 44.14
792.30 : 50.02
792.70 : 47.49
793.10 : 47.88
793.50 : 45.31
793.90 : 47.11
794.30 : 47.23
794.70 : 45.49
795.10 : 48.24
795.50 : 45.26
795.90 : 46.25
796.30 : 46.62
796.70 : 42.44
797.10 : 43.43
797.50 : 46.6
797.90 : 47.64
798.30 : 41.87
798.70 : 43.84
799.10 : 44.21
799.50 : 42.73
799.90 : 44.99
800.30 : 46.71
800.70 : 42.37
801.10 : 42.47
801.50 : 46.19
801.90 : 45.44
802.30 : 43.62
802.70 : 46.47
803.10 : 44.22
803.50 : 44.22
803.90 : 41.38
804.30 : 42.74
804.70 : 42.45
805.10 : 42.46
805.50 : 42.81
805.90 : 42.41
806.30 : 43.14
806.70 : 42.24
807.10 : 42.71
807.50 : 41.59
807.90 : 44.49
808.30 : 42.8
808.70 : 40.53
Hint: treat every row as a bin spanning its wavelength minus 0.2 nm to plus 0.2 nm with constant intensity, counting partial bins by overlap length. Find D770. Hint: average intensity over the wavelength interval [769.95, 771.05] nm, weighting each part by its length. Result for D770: 48.3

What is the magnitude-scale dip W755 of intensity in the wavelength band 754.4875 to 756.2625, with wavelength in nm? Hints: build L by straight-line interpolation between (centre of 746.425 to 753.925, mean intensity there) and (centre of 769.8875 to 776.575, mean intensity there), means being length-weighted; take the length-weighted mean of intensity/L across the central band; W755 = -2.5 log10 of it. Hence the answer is 0.06 mag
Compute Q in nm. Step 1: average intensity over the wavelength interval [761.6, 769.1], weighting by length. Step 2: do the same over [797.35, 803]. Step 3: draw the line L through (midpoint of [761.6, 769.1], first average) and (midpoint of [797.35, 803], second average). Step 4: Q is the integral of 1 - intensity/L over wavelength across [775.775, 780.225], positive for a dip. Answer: -0.37 nm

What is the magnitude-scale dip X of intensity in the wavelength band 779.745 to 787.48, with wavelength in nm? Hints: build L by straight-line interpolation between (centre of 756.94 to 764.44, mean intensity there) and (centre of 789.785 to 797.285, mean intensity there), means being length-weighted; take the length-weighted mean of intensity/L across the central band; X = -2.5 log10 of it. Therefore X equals -0.06 mag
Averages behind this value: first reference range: 47.2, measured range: 49.6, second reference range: 46.5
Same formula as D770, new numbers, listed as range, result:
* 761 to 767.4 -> 47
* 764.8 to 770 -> 47.8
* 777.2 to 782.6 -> 50.7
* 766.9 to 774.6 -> 48.9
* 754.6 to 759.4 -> 47.2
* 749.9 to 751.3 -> 47.4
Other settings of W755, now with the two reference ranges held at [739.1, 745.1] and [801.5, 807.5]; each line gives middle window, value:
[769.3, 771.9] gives -0.042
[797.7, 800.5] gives -0.015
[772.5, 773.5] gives -0.069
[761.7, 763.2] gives 0.054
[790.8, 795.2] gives -0.049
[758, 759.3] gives 0.050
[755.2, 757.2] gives 0.043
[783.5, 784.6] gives -0.097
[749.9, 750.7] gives 0.044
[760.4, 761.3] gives 0.138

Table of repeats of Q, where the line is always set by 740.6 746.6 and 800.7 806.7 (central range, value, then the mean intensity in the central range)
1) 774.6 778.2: -0.25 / 49.7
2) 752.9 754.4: 0.02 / 48.4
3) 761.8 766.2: 0.09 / 46.9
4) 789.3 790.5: -0.08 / 48.1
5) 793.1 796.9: -0.14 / 46.1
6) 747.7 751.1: 0.09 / 48.2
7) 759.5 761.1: 0.06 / 46.4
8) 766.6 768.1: 0.00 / 47.6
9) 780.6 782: -0.16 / 51.2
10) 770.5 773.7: -0.14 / 48.9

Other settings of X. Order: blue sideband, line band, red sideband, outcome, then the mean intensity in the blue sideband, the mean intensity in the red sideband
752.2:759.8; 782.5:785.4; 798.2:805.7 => -0.10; 48.1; 43.8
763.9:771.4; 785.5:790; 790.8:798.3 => -0.05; 47.6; 46.1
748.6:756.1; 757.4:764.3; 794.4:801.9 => 0.01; 48.4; 44.9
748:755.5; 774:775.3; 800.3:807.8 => -0.10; 48.8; 43.4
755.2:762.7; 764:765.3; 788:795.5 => 0.03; 46.7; 47.6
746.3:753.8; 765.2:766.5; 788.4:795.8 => 0.02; 49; 47.3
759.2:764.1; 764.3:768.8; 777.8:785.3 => 0.02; 47.2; 50.4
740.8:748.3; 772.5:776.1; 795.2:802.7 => -0.07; 49.8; 44.7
